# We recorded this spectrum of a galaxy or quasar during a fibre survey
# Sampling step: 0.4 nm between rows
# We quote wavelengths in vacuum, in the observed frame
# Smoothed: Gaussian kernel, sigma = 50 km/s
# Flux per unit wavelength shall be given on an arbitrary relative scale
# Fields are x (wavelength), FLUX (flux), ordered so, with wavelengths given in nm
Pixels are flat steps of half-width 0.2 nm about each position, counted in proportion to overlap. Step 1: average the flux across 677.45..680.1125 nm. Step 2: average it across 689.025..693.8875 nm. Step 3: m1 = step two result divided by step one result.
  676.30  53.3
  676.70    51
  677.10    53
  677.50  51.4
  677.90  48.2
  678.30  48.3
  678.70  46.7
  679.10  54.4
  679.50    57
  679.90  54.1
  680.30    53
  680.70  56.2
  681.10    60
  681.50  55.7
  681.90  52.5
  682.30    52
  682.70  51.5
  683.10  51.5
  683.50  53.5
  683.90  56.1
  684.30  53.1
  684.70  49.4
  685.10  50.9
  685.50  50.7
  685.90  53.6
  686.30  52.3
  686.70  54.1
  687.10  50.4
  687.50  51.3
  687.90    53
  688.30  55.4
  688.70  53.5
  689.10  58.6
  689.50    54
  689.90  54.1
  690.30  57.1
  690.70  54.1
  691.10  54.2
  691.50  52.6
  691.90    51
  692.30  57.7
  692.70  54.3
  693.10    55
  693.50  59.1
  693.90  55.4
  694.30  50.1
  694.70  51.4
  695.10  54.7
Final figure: 1.07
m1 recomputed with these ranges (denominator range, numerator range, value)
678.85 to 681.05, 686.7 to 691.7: 0.98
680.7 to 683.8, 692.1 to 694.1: 1.04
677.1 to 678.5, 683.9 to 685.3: 1.04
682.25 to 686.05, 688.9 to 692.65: 1.05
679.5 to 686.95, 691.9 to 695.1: 1.02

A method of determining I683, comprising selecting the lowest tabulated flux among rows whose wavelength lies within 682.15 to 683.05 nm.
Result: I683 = 51.5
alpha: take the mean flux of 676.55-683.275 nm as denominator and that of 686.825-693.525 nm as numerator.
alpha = 1.0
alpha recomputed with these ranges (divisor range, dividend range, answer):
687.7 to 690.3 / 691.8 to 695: 0.99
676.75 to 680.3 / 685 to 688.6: 1.02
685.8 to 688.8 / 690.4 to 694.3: 1.03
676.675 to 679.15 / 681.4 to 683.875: 1.05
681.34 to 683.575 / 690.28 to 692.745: 1.03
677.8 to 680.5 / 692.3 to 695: 1.05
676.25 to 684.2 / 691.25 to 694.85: 1.02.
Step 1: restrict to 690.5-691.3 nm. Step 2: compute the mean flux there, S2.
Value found 54.2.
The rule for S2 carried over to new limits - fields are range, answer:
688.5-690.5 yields 55.5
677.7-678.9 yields 47.7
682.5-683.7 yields 52.2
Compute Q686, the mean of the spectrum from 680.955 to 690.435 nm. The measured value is 53.5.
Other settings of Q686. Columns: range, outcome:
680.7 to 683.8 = 54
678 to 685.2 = 53.1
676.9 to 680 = 51.6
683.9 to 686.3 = 52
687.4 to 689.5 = 54.5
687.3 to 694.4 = 54.5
